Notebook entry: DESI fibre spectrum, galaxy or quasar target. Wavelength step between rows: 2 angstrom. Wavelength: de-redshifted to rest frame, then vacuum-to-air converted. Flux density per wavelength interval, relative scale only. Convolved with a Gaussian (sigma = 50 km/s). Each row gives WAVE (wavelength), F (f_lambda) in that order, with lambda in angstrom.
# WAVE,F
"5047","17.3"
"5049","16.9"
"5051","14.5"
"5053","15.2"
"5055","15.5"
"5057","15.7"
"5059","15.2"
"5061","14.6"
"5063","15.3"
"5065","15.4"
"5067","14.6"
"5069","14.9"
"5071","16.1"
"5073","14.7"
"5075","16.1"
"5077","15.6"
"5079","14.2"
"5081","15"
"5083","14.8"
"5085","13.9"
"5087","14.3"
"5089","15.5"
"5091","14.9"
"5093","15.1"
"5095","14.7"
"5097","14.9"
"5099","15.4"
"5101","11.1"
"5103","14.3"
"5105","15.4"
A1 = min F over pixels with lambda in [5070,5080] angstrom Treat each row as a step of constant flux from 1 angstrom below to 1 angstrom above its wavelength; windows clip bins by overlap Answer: 14.2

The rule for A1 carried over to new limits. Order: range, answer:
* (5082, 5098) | 13.9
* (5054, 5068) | 14.6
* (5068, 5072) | 14.9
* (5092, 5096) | 14.7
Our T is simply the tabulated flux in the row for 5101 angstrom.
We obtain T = 11.1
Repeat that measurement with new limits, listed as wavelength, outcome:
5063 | 15.3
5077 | 15.6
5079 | 14.2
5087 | 14.3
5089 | 15.5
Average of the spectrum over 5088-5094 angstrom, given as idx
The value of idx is 15.2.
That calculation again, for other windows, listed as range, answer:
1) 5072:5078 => 15.5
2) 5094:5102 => 14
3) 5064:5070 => 15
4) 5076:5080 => 14.9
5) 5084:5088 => 14.1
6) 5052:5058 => 15.5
